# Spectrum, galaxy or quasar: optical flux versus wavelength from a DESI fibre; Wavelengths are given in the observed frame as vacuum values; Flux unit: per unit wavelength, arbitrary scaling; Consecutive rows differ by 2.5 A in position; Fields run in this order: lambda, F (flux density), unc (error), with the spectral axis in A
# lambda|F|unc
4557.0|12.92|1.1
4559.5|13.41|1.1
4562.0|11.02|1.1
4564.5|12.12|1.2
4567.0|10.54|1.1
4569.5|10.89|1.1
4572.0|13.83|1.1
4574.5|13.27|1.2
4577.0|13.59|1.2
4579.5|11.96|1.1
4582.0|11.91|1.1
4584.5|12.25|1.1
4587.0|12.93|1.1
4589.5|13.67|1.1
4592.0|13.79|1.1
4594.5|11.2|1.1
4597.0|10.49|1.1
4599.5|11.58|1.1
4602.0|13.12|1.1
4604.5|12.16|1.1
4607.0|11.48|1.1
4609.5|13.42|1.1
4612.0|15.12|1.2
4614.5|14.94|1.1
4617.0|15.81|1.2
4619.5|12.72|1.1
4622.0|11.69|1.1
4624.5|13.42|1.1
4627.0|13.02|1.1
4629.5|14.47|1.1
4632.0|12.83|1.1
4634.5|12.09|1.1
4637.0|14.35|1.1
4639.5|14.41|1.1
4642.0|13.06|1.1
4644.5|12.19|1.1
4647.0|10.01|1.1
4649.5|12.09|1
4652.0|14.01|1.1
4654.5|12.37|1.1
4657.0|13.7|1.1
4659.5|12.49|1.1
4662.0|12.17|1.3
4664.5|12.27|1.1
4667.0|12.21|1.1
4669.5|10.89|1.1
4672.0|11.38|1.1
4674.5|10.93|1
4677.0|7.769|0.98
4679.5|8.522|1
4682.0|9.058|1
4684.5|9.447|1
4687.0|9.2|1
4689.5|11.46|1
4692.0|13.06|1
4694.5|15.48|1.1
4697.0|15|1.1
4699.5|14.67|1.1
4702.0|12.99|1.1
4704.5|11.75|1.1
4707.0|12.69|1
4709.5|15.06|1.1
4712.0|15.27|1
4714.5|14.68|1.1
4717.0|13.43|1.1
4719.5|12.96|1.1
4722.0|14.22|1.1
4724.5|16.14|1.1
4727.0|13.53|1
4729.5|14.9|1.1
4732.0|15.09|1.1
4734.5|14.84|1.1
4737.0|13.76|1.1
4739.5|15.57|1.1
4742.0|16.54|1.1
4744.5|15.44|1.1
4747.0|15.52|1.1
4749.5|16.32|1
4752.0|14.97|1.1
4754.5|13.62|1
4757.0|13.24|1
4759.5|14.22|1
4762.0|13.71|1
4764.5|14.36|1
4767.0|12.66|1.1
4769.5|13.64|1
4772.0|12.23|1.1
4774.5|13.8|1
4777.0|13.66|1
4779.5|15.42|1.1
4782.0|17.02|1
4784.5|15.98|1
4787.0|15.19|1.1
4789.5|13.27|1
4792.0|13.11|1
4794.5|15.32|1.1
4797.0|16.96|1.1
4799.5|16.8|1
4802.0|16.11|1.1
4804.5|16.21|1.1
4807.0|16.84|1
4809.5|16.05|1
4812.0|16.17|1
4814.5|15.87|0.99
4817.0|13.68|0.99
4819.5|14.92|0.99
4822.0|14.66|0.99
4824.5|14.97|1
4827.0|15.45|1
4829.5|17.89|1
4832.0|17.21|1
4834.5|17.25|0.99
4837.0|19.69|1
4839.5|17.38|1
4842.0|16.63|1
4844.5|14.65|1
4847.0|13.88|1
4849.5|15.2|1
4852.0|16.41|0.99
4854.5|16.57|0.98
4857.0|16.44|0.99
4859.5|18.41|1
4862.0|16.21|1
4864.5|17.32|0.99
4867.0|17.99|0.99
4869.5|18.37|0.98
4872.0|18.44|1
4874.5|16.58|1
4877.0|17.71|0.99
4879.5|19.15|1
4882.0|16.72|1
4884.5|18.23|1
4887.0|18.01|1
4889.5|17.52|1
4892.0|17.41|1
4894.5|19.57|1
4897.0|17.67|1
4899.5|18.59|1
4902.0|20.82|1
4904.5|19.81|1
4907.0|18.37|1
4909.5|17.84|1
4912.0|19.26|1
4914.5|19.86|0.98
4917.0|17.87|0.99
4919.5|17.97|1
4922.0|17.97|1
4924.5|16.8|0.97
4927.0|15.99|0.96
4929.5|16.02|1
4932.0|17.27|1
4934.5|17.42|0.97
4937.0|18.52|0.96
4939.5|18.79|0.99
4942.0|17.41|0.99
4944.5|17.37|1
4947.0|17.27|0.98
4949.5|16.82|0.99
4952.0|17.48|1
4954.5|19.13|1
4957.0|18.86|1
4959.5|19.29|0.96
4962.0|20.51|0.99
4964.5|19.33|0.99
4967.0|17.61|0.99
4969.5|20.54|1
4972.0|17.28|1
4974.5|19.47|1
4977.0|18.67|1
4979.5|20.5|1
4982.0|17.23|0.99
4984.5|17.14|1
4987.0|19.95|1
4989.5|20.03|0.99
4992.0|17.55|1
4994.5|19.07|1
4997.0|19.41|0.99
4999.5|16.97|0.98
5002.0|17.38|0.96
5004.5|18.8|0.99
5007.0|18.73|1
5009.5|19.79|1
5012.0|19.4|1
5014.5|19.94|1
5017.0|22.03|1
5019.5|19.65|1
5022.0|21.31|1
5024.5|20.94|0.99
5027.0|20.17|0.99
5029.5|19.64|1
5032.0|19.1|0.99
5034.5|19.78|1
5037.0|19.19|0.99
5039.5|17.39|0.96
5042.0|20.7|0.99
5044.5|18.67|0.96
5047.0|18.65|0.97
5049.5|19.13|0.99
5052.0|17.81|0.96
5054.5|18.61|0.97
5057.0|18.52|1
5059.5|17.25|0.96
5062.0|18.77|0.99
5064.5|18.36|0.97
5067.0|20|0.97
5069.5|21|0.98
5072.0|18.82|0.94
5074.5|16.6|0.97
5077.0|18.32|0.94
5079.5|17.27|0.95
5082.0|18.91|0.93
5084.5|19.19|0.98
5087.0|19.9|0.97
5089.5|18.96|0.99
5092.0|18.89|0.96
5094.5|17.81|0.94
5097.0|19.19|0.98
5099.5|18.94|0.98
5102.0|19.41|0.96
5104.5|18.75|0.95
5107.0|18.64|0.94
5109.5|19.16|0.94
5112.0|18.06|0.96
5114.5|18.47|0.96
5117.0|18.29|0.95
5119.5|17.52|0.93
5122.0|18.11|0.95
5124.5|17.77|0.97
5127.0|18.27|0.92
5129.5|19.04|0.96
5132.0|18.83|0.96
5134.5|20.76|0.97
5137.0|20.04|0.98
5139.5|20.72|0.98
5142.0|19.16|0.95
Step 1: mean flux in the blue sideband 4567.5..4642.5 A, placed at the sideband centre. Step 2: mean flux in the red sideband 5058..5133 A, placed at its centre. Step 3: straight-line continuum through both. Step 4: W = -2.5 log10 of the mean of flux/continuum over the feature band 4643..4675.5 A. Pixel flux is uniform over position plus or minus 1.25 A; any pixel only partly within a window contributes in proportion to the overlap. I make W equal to 0.13 mag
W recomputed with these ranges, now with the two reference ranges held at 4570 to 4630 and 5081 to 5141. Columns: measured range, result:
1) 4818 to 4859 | -0.03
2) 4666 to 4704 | 0.21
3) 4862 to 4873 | -0.11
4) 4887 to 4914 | -0.14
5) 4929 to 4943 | -0.05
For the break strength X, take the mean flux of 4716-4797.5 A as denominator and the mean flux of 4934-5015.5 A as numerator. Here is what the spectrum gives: 1.28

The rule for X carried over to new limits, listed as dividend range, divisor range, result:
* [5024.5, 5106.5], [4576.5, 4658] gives 1.47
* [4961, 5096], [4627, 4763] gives 1.44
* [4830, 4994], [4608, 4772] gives 1.35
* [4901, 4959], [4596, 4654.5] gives 1.39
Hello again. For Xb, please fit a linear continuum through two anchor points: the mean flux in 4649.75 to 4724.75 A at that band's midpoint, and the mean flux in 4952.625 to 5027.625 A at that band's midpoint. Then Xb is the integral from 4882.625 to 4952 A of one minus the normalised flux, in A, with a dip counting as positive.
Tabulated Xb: -1.73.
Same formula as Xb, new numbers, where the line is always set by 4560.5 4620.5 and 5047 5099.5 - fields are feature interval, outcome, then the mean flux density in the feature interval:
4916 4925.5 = -0.51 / 17.7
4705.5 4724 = 0.14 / 14.1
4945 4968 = -1.64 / 18.5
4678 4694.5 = 4.01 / 10.5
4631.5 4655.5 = 1.04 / 12.7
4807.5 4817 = -0.22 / 15.8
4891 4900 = -1.01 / 18.3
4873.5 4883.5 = -0.82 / 17.6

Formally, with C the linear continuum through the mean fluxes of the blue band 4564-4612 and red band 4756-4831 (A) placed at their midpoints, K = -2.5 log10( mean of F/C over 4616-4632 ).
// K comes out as -0.05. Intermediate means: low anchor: 12.4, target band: 13.4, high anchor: 15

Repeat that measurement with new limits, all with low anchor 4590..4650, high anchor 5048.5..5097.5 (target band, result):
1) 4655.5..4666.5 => 0.068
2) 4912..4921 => -0.122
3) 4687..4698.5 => 0.045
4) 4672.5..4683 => 0.424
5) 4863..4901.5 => -0.112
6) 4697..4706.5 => 0.048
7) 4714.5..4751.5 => -0.039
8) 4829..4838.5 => -0.154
